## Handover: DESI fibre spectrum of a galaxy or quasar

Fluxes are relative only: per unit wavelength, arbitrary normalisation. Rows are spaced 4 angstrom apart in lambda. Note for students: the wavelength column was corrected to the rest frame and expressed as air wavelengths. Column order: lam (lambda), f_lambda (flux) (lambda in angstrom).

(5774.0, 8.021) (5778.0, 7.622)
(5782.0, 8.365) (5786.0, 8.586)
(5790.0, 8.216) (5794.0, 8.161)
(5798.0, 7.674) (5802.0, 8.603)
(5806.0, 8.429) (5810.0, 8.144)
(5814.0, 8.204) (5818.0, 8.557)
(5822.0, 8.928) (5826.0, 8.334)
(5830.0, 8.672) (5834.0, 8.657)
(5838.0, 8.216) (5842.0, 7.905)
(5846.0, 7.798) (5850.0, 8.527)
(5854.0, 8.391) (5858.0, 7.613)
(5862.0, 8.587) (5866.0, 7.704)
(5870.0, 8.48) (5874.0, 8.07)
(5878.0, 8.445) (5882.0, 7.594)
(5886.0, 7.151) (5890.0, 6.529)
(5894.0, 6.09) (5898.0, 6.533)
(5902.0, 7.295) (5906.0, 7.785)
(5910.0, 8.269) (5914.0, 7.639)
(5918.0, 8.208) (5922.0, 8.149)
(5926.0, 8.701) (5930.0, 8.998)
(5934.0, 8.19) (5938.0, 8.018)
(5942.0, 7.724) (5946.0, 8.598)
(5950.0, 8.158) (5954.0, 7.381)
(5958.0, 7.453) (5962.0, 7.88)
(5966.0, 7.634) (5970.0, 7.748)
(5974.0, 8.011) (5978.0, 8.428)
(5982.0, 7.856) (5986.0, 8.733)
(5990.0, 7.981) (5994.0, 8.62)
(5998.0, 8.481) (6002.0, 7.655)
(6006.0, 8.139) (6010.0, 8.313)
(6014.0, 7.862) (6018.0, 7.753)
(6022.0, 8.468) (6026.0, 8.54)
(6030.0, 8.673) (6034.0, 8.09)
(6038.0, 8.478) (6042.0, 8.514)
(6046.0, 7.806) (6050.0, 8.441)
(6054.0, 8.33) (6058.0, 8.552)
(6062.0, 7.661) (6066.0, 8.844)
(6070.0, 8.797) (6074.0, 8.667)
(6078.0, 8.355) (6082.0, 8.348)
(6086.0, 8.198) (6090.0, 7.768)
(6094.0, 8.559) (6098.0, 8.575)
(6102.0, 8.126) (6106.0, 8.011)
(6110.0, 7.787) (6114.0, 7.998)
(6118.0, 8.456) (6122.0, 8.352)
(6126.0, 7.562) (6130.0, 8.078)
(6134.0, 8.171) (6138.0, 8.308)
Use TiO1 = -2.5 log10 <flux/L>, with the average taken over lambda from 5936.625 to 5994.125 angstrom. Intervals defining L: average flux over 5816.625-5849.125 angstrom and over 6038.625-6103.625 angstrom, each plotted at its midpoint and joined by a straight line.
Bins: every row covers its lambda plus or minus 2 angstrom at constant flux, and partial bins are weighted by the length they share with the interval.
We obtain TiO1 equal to 0.049 mag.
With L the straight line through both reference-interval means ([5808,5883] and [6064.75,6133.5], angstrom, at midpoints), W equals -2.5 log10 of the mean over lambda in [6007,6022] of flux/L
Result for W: 0.03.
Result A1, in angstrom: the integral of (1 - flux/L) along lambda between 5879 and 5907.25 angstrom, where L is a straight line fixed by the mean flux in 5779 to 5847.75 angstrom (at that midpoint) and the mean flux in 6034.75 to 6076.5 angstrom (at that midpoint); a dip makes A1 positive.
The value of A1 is 4.4 angstrom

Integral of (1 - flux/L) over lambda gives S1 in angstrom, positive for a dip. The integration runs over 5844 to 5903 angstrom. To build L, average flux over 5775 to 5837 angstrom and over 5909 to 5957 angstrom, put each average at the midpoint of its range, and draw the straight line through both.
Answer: 4.2 angstrom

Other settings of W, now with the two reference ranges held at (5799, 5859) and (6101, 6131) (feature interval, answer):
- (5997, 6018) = 0.02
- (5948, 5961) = 0.07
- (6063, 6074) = -0.08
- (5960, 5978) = 0.04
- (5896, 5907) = 0.16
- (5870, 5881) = 0.01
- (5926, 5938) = -0.04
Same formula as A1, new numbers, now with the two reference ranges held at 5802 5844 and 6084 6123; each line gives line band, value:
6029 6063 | -0.3 angstrom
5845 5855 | 0.1 angstrom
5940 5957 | 0.8 angstrom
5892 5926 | 3.2 angstrom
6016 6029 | -0.1 angstrom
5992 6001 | -0.2 angstrom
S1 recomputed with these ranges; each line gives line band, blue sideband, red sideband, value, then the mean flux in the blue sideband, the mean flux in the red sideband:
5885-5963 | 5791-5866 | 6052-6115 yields 5.1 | 8.28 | 8.29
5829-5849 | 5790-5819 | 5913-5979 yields -0.1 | 8.24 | 8.05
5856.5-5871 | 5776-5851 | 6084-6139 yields 0.3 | 8.29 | 8.14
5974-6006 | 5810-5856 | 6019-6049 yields 0.5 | 8.37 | 8.35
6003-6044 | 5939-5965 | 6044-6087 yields -0.4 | 7.86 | 8.37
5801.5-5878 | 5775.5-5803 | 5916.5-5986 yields -1.6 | 8.16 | 8.08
